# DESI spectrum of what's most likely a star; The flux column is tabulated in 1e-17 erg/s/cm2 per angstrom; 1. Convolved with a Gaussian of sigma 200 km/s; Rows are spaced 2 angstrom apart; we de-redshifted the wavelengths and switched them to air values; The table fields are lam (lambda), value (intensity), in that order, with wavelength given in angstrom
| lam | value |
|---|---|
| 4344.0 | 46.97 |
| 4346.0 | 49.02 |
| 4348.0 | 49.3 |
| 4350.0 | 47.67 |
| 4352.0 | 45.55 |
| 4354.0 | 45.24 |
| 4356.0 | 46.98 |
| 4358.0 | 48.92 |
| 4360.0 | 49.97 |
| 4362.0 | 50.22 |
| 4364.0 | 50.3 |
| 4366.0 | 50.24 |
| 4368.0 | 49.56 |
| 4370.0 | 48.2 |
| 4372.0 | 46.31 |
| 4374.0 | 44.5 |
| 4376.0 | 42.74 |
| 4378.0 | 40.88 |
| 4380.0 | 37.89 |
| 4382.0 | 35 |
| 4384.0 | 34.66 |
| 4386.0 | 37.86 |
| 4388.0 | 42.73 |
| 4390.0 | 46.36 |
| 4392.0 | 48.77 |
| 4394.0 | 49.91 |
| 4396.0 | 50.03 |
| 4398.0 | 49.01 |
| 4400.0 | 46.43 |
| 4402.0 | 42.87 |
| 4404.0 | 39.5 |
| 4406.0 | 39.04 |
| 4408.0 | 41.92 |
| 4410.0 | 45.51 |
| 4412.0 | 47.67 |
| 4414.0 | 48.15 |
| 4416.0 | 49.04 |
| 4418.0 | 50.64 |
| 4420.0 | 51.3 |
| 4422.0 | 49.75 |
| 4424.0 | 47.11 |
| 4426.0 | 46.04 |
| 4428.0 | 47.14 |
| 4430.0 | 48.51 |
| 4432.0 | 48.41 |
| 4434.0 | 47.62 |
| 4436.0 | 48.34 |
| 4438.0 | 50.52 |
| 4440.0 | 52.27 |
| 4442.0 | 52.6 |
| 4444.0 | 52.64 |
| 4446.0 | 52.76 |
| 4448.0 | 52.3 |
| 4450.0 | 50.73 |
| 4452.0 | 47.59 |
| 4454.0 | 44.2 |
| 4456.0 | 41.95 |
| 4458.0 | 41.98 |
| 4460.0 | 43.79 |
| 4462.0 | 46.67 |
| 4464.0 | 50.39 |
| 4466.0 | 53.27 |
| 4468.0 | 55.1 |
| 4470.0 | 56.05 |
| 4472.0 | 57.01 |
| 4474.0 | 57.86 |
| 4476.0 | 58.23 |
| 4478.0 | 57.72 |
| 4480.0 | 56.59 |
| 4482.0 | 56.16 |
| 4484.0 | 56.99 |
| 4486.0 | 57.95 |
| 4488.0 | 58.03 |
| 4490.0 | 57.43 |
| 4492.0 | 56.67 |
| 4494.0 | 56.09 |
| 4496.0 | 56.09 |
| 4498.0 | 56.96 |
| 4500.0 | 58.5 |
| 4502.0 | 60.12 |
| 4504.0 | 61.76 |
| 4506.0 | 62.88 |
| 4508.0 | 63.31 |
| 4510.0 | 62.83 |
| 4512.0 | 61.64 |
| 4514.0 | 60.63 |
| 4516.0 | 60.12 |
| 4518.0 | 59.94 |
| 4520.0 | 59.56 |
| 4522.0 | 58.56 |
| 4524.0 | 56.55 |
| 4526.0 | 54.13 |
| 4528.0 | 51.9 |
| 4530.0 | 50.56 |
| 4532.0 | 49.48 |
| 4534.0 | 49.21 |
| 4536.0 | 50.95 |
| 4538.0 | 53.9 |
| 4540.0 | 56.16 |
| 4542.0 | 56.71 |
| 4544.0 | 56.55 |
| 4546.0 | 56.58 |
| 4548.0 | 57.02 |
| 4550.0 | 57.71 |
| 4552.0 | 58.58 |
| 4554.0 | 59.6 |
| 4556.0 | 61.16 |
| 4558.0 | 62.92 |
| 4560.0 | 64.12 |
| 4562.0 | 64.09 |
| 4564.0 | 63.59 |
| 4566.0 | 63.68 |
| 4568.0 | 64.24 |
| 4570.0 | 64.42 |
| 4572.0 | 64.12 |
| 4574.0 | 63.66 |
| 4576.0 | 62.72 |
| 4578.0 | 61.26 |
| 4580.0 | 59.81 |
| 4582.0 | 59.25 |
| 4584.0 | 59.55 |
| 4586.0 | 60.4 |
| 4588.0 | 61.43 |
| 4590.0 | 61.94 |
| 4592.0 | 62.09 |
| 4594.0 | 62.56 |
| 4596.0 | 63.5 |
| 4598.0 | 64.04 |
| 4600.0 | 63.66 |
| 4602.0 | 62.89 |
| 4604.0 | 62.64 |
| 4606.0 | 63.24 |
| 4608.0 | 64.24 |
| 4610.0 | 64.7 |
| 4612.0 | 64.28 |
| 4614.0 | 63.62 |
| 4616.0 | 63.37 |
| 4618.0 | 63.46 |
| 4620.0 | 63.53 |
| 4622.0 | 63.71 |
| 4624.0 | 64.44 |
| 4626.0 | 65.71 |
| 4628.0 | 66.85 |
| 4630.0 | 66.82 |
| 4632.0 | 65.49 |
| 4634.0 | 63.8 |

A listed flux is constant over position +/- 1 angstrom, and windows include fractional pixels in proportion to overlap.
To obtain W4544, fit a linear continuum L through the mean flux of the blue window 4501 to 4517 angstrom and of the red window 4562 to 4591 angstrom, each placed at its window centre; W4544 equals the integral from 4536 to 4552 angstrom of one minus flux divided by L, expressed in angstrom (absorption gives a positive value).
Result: 1.5 angstrom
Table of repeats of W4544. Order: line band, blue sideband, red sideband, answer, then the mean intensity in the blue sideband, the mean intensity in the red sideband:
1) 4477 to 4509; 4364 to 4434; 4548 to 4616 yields -2.5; 45.5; 62.4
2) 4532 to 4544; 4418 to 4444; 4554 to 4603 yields 1.1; 49.3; 62.5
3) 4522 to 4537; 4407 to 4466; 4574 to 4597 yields 1.1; 48.3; 61.4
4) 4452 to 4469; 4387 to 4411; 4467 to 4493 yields 2.2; 45.2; 57.1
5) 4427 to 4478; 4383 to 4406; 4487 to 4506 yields 1.6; 44.1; 58.2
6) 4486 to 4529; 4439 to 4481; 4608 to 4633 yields -2.6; 51.5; 64.6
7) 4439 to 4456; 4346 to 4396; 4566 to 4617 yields 0.5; 45.6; 62.7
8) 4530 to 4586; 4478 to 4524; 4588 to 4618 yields 2.0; 59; 63.3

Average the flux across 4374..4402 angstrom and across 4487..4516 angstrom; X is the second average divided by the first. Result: 1.4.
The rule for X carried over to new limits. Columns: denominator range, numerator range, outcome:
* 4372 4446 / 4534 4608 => 1.32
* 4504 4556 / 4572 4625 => 1.10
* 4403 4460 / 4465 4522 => 1.23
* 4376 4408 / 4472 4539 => 1.34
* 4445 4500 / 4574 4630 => 1.18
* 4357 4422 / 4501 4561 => 1.27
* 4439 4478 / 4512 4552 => 1.09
